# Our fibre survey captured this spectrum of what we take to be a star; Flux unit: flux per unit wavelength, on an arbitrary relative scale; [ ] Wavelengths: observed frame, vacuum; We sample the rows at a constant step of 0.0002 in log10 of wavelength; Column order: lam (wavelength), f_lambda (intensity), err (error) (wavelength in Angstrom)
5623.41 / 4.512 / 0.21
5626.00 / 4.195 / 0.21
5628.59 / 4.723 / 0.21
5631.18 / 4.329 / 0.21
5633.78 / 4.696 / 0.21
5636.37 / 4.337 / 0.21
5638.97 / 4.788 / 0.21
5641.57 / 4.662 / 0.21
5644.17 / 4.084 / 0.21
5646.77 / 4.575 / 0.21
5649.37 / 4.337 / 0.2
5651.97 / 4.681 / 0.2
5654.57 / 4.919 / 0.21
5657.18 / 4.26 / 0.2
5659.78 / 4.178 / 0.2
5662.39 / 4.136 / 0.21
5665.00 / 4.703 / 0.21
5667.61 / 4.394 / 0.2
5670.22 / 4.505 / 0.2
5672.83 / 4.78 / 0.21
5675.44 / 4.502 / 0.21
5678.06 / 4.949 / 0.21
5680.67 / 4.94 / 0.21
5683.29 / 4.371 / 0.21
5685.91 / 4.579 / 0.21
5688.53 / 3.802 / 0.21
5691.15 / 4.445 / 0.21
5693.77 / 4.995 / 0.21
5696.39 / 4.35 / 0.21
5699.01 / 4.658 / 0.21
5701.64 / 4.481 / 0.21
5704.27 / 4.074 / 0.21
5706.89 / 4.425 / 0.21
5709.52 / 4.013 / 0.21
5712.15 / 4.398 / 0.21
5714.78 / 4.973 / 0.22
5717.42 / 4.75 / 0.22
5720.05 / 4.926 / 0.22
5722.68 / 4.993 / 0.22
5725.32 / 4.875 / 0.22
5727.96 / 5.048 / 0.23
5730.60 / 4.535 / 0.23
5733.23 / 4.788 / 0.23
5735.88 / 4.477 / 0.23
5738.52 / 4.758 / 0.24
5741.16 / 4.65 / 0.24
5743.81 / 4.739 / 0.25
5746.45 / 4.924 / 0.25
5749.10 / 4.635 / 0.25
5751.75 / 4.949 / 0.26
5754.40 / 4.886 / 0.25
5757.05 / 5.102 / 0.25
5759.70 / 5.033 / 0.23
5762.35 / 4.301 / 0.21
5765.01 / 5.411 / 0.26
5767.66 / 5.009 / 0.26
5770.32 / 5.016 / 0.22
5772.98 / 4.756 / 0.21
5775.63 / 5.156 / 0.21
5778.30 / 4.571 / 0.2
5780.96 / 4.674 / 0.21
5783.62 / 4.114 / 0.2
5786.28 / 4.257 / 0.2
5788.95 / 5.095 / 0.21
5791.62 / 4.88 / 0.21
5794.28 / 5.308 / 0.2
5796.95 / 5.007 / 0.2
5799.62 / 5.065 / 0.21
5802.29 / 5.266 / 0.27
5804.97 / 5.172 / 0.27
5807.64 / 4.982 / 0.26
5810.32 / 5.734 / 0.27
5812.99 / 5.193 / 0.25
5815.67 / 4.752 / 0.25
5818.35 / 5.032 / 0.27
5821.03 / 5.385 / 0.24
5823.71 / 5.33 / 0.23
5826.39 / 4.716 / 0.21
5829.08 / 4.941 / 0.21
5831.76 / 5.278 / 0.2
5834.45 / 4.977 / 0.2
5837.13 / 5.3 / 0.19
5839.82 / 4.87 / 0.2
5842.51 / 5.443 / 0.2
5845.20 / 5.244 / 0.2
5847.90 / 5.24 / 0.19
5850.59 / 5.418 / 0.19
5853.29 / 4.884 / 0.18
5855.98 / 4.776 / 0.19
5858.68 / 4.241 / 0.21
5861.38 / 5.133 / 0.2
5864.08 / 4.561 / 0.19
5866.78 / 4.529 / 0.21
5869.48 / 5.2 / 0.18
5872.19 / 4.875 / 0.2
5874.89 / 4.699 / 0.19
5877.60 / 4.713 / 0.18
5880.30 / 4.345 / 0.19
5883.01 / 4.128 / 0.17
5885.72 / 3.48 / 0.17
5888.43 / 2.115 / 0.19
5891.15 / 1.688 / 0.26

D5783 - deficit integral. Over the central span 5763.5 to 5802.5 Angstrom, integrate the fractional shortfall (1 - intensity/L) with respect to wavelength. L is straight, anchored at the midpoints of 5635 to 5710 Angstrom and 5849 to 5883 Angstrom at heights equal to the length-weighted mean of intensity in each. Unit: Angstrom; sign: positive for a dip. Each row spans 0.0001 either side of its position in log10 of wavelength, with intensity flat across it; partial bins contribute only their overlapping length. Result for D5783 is -2.11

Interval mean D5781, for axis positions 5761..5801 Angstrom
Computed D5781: 4.84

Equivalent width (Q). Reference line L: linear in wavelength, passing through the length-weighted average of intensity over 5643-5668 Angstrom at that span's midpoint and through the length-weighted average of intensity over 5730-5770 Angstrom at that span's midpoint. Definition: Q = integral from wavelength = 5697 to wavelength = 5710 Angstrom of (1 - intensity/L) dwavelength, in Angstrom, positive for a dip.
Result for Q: 0.8 Angstrom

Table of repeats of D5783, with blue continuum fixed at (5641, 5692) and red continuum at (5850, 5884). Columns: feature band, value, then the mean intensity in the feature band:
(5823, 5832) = -0.7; 5.02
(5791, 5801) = -0.9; 5.08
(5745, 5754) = -0.5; 4.84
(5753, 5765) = -0.8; 4.89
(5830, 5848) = -1.9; 5.18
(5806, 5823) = -1.9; 5.19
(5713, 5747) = -1.7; 4.79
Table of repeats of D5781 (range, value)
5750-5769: 4.95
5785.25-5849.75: 5.11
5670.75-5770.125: 4.69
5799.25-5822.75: 5.18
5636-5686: 4.54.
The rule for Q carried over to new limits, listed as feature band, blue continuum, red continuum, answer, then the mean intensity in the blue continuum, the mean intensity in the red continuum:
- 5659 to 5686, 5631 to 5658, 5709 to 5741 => 0.2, 4.53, 4.73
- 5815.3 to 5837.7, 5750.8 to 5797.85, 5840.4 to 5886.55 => -1.3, 4.86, 4.77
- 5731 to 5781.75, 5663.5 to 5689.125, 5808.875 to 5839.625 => 0.5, 4.57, 5.14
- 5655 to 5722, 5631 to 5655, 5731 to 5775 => 2.1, 4.54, 4.84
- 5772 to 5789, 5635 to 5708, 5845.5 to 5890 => -0.4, 4.5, 4.52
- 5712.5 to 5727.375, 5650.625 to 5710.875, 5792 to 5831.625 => -0.6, 4.48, 5.13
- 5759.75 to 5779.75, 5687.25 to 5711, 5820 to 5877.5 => -1.0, 4.36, 4.99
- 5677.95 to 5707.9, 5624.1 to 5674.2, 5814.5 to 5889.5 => 0.4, 4.49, 4.78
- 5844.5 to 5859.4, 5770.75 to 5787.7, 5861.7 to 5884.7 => -1.1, 4.61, 4.64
